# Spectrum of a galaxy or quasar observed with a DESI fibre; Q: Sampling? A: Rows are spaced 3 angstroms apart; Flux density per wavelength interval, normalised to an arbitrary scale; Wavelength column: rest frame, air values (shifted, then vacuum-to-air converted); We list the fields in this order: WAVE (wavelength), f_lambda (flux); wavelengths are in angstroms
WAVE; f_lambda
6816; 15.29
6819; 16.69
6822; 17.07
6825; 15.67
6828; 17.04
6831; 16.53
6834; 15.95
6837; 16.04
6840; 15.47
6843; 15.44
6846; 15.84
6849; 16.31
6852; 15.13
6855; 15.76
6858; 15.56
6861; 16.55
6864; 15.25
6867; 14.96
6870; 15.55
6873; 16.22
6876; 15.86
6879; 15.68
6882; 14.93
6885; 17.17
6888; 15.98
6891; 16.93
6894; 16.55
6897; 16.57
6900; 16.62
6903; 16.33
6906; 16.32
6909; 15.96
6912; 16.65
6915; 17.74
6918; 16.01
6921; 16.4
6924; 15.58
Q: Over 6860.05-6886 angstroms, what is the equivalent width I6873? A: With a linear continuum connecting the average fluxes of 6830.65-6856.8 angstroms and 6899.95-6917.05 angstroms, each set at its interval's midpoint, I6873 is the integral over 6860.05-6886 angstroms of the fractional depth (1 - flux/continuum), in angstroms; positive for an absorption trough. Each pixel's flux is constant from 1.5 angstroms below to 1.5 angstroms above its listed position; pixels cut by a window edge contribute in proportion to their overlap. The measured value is 0.6 angstroms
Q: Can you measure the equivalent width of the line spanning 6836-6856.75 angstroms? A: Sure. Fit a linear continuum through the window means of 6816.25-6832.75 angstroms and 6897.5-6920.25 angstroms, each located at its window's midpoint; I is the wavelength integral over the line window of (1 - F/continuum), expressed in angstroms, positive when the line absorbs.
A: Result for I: 1.0 angstroms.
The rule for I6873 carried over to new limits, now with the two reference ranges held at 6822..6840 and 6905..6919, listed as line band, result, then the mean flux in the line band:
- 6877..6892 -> 0.3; 16.1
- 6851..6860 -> 0.4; 15.6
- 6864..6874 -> 0.5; 15.5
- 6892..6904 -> 0.0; 16.5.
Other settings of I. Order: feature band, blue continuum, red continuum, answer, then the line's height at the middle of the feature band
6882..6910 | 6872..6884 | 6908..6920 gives -0.45 angstroms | 16.2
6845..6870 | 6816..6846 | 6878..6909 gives 0.85 angstroms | 16.2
